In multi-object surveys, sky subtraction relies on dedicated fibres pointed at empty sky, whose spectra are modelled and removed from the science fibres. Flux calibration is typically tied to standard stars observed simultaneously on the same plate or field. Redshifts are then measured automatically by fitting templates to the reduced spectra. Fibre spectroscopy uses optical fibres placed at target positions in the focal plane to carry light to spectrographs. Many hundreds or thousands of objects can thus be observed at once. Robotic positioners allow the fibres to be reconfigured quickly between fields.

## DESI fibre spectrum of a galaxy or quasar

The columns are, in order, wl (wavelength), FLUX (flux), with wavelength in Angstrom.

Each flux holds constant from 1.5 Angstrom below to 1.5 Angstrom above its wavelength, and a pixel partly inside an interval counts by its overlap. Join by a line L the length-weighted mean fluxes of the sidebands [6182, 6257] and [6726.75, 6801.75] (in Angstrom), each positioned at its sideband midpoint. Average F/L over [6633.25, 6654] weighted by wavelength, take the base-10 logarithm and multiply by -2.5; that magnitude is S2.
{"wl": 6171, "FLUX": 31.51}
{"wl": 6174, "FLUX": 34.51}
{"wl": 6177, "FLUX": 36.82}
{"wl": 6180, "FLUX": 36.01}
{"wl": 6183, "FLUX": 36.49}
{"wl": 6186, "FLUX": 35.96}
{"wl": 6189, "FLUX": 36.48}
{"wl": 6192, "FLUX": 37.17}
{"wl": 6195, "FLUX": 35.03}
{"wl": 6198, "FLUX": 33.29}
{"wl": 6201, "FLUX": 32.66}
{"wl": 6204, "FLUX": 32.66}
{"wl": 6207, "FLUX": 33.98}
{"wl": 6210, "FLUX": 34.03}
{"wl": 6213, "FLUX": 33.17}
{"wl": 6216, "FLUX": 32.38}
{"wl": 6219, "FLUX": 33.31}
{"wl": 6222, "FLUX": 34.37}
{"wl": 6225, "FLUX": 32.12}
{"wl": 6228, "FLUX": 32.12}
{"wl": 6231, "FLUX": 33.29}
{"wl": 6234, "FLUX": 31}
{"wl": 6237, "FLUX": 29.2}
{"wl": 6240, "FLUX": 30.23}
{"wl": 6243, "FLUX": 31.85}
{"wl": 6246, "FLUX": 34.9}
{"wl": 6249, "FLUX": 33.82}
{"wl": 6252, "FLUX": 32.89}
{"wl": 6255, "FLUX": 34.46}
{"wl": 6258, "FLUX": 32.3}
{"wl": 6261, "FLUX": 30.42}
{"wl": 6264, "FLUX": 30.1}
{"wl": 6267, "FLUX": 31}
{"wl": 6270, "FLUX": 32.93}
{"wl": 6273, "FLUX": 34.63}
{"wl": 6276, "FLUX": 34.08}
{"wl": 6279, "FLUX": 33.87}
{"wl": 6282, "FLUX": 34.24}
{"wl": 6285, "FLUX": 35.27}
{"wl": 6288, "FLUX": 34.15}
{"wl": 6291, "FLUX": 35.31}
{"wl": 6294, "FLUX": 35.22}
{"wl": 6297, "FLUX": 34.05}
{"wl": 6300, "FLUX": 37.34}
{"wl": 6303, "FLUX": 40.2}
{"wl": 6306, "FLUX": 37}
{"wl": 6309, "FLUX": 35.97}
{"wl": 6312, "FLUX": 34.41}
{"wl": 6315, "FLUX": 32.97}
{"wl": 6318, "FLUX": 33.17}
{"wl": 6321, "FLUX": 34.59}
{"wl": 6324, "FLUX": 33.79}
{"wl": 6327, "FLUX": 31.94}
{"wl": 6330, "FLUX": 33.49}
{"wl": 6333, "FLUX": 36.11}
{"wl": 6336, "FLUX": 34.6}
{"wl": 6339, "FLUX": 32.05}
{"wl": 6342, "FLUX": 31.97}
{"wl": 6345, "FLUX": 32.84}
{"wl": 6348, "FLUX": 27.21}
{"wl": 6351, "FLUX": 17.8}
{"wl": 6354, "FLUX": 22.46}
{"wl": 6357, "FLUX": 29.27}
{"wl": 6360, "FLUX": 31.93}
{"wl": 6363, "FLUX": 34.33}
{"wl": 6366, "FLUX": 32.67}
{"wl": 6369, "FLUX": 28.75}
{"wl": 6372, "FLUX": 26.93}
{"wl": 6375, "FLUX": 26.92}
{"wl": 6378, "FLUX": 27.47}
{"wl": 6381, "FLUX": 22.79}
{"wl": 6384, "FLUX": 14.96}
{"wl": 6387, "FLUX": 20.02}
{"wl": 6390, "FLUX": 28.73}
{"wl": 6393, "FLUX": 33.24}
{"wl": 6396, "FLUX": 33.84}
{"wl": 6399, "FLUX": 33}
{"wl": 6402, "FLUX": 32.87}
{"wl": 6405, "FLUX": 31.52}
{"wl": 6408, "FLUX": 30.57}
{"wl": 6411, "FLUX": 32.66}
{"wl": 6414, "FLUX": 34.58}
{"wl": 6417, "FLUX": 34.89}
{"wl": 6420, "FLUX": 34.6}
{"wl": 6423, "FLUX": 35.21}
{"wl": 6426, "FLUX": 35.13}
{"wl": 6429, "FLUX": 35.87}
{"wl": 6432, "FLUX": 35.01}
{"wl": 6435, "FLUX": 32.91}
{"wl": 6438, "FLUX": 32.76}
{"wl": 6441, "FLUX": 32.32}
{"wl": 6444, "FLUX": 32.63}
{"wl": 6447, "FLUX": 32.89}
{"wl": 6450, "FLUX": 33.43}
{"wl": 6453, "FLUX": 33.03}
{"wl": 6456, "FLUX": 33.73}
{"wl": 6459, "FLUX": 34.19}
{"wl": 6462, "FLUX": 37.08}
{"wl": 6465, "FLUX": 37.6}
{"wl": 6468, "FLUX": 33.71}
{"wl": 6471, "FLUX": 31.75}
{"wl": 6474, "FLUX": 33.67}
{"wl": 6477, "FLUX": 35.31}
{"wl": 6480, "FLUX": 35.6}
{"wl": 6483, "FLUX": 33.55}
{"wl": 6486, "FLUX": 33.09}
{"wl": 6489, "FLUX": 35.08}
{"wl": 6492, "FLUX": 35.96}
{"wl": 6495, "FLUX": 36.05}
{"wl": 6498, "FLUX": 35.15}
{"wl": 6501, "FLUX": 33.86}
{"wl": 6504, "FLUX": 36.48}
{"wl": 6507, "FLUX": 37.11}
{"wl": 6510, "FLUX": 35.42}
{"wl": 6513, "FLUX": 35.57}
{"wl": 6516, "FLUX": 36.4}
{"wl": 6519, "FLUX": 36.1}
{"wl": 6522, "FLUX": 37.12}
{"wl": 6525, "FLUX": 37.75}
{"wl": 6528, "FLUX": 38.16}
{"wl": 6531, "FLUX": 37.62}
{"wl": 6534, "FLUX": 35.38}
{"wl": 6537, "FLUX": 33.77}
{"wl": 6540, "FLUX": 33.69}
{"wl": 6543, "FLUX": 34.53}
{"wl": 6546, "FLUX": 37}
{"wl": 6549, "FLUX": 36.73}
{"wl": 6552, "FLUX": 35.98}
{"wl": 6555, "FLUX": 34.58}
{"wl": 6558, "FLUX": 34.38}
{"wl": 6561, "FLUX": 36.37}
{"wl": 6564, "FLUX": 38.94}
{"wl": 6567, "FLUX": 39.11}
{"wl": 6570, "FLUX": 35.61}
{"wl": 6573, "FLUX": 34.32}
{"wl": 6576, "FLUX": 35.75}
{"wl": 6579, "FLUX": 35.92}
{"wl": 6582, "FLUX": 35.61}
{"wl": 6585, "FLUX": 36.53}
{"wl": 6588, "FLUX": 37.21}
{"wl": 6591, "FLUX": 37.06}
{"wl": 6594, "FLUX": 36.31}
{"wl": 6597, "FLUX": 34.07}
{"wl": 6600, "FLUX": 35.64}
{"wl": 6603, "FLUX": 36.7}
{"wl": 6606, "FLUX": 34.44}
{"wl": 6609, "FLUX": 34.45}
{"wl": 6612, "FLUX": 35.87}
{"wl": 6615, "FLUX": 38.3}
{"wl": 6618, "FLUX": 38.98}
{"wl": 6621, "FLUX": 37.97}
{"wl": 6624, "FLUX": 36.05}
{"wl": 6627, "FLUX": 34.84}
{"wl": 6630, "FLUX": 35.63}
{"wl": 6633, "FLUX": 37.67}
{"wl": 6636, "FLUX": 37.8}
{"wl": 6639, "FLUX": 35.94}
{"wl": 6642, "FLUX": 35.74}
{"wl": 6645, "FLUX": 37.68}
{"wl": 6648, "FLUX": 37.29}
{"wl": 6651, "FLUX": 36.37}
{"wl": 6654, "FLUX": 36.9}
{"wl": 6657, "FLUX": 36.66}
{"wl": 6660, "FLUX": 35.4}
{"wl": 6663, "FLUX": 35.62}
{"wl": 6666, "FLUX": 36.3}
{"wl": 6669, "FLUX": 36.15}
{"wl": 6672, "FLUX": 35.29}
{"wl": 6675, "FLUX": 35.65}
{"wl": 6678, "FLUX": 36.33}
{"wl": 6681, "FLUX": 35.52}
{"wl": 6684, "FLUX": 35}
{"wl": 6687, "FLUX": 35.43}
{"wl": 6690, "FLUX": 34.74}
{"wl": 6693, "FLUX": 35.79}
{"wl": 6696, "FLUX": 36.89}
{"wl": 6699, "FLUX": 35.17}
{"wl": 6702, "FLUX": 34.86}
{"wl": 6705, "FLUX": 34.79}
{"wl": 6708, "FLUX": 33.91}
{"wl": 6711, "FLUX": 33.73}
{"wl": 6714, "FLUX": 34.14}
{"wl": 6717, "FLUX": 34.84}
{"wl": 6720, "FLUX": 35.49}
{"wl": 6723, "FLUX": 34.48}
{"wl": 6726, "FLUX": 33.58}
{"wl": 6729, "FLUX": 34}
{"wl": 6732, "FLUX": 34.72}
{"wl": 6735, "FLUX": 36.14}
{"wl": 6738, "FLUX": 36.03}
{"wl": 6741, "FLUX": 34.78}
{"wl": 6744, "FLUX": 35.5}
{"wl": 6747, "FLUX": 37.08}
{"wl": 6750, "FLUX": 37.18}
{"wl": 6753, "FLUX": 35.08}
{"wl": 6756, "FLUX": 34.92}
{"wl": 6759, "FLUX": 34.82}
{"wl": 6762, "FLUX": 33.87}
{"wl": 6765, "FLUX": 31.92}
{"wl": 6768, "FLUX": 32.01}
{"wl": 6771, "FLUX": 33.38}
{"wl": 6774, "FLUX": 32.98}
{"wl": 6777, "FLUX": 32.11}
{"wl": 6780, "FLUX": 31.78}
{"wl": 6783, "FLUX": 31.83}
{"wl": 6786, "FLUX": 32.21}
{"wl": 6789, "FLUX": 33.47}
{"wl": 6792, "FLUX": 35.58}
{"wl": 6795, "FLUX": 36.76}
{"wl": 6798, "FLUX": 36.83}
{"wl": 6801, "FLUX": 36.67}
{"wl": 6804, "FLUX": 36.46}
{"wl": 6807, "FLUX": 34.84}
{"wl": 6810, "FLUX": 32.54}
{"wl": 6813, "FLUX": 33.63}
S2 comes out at -0.08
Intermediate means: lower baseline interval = 33.4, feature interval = 36.9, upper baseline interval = 34.4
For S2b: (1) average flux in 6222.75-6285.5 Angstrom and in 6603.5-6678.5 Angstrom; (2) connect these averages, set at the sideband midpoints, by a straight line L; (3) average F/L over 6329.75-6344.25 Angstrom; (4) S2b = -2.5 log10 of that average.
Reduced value -0.01 mag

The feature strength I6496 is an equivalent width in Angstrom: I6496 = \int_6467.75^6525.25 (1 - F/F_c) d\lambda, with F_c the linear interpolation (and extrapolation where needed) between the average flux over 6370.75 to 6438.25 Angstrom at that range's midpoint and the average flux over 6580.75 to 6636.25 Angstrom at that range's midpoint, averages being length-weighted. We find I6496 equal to -3.4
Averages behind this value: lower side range 30.7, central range 35.2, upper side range 36.3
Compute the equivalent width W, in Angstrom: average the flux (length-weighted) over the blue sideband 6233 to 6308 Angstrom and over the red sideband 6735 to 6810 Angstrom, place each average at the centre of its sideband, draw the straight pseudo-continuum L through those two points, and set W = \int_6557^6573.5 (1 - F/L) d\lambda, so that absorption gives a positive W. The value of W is -1.2 Angstrom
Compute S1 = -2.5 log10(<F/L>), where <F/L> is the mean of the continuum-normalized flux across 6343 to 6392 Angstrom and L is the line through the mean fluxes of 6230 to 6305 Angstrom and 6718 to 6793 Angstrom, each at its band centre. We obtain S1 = 0.25 mag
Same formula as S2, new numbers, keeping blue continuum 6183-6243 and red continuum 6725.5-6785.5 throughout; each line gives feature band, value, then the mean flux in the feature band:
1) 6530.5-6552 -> -0.05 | 35.5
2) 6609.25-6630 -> -0.09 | 36.7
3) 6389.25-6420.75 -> 0.03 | 32.8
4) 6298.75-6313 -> -0.11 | 37.1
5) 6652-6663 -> -0.07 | 36.2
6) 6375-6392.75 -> 0.37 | 23.9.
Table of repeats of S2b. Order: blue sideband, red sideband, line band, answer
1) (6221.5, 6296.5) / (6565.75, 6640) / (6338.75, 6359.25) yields 0.223 mag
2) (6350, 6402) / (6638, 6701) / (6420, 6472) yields -0.154 mag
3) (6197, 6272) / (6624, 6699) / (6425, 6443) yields 0.008 mag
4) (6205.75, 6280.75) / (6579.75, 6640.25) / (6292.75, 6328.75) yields -0.054 mag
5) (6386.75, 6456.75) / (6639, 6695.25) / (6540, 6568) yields -0.050 mag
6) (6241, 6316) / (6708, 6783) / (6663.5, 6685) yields -0.046 mag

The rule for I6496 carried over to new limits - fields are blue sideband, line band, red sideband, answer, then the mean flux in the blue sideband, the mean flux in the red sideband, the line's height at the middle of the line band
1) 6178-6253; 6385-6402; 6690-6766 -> 2.2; 33.6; 35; 34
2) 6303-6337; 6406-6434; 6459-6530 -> 0.7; 34.6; 35.5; 35.1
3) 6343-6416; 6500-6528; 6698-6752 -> -4.7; 28.7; 35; 31.2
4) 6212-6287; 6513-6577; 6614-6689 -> -1.3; 32.7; 36.4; 35.4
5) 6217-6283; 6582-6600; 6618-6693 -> -0.3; 32.6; 36.2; 35.6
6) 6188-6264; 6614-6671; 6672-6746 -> -3.1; 33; 35.1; 34.8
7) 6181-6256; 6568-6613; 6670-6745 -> -1.3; 33.5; 35.1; 34.7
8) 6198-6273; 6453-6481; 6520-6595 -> 0.4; 32.5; 36.2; 35.2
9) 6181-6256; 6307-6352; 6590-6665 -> 2.4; 33.5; 36.4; 34.3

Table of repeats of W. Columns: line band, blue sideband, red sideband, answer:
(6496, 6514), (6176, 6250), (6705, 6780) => -0.8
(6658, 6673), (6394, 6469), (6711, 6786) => -0.7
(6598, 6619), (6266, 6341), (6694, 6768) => -0.9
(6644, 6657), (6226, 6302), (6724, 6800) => -1.1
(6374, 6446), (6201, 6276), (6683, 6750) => 5.2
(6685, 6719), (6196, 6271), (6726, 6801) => -0.8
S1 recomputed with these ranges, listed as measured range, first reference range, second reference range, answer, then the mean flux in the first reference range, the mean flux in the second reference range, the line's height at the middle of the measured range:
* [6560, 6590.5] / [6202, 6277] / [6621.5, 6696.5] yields -0.03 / 32.6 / 36.1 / 35.4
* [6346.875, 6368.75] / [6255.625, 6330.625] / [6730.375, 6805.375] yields 0.22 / 34.1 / 34.6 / 34.2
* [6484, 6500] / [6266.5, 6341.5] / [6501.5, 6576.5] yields 0.03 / 34.5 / 36.1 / 35.8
